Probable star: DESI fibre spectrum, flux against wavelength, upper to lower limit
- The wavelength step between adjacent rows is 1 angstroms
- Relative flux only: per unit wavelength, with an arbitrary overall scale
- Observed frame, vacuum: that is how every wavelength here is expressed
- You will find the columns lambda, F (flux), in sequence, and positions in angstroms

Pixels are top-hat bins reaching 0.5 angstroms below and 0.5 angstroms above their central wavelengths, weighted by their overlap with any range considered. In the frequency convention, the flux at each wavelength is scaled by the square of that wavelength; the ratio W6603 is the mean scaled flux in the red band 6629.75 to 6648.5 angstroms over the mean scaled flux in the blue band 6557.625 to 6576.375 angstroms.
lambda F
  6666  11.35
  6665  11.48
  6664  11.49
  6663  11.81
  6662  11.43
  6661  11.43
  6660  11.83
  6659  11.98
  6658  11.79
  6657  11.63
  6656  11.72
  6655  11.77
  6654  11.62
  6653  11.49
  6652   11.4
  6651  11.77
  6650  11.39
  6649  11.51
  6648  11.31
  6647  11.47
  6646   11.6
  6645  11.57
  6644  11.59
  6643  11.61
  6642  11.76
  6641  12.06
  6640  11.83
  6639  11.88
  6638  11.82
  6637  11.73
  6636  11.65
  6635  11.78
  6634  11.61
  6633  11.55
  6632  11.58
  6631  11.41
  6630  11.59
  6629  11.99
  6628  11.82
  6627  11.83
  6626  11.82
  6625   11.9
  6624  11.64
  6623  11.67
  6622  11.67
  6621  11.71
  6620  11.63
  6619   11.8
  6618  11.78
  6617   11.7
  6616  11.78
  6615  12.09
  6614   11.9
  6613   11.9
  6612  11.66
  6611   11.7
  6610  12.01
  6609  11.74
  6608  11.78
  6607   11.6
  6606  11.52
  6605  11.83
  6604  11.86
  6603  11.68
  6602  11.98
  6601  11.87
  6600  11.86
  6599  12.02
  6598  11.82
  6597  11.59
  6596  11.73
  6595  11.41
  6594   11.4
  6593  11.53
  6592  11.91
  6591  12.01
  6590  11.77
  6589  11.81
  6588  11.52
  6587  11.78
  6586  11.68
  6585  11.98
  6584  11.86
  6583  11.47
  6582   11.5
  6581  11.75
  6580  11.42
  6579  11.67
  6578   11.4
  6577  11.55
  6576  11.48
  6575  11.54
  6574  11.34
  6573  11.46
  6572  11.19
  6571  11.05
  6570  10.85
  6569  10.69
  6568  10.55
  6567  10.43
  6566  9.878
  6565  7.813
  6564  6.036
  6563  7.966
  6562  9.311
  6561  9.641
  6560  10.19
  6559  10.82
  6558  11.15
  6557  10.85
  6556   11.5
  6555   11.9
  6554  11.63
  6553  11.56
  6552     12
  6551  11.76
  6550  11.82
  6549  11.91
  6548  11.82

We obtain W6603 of 1.17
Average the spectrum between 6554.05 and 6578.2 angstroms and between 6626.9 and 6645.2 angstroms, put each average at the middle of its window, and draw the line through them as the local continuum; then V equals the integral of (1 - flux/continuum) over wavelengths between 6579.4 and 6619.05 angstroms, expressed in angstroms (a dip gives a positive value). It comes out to -2.5 angstroms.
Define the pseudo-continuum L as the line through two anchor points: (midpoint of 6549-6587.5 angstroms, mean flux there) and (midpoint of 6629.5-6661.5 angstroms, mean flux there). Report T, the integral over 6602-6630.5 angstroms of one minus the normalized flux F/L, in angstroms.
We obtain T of -1.01 angstroms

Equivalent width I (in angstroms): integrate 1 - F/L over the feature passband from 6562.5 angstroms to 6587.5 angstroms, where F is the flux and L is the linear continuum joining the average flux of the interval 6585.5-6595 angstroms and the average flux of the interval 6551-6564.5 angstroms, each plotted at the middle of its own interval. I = 0.7 angstroms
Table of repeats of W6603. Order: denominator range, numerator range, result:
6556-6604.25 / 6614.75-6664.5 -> 1.07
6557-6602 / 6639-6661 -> 1.08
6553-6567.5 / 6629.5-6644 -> 1.20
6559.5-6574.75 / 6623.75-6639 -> 1.20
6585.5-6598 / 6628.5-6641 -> 1.02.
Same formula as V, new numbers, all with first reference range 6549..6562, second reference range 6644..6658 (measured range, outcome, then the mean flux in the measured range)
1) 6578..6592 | -0.5 angstroms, 11.7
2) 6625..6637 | -0.2 angstroms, 11.7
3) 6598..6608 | -0.4 angstroms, 11.8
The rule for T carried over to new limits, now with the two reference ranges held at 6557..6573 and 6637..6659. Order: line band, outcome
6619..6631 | -0.61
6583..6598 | -1.80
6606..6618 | -0.98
